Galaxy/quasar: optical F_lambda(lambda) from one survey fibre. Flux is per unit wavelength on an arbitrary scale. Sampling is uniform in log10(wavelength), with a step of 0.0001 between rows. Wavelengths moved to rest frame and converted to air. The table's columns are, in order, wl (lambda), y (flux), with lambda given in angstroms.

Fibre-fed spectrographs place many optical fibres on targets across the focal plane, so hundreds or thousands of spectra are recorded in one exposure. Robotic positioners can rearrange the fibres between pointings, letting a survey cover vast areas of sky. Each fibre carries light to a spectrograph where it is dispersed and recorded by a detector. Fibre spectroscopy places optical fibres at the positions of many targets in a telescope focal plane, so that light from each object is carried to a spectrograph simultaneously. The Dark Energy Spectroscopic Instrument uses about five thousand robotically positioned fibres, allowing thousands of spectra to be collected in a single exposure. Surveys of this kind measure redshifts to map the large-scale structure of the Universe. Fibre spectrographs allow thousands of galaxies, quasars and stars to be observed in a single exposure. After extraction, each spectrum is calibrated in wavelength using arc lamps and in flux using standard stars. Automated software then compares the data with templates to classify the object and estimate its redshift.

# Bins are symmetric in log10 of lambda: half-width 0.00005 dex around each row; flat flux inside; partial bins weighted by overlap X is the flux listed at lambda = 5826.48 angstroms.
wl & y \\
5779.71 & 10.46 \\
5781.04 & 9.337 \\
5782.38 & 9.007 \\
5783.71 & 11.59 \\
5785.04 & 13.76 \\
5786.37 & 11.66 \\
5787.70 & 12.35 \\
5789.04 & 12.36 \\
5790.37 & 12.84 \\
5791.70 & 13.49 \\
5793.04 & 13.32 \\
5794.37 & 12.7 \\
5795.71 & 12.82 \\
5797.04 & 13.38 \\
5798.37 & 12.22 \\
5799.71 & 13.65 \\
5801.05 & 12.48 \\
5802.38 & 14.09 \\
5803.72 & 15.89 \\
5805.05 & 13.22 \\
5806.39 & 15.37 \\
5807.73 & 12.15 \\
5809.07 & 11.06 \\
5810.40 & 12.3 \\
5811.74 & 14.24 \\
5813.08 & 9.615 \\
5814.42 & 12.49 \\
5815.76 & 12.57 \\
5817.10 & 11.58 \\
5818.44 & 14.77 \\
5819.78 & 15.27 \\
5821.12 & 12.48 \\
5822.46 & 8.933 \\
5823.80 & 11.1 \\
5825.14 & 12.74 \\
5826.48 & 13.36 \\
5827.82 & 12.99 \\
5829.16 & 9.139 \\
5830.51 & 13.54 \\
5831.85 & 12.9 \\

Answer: 13.36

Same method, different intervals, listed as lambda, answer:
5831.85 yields 12.9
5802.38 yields 14.09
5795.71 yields 12.82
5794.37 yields 12.7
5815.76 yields 12.57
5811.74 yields 14.24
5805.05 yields 13.22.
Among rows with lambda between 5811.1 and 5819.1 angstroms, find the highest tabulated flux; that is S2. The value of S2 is 14.77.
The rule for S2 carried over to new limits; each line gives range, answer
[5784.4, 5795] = 13.76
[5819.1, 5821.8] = 15.27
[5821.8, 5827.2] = 13.36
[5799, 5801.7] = 13.65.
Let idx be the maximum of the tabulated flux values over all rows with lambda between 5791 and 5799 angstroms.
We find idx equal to 13.49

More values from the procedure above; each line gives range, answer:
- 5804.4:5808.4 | 15.37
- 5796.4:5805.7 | 15.89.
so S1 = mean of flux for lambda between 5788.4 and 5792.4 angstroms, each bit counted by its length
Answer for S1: 12.9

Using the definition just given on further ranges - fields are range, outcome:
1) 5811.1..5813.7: 11.9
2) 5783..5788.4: 12.3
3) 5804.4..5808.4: 13.6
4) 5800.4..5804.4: 14.2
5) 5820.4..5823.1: 10.8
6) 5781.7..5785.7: 11.4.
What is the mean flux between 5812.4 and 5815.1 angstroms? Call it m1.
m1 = 11.1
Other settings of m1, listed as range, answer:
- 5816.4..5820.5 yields 13.8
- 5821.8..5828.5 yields 11.8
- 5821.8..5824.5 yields 10.1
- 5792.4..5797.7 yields 13.1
